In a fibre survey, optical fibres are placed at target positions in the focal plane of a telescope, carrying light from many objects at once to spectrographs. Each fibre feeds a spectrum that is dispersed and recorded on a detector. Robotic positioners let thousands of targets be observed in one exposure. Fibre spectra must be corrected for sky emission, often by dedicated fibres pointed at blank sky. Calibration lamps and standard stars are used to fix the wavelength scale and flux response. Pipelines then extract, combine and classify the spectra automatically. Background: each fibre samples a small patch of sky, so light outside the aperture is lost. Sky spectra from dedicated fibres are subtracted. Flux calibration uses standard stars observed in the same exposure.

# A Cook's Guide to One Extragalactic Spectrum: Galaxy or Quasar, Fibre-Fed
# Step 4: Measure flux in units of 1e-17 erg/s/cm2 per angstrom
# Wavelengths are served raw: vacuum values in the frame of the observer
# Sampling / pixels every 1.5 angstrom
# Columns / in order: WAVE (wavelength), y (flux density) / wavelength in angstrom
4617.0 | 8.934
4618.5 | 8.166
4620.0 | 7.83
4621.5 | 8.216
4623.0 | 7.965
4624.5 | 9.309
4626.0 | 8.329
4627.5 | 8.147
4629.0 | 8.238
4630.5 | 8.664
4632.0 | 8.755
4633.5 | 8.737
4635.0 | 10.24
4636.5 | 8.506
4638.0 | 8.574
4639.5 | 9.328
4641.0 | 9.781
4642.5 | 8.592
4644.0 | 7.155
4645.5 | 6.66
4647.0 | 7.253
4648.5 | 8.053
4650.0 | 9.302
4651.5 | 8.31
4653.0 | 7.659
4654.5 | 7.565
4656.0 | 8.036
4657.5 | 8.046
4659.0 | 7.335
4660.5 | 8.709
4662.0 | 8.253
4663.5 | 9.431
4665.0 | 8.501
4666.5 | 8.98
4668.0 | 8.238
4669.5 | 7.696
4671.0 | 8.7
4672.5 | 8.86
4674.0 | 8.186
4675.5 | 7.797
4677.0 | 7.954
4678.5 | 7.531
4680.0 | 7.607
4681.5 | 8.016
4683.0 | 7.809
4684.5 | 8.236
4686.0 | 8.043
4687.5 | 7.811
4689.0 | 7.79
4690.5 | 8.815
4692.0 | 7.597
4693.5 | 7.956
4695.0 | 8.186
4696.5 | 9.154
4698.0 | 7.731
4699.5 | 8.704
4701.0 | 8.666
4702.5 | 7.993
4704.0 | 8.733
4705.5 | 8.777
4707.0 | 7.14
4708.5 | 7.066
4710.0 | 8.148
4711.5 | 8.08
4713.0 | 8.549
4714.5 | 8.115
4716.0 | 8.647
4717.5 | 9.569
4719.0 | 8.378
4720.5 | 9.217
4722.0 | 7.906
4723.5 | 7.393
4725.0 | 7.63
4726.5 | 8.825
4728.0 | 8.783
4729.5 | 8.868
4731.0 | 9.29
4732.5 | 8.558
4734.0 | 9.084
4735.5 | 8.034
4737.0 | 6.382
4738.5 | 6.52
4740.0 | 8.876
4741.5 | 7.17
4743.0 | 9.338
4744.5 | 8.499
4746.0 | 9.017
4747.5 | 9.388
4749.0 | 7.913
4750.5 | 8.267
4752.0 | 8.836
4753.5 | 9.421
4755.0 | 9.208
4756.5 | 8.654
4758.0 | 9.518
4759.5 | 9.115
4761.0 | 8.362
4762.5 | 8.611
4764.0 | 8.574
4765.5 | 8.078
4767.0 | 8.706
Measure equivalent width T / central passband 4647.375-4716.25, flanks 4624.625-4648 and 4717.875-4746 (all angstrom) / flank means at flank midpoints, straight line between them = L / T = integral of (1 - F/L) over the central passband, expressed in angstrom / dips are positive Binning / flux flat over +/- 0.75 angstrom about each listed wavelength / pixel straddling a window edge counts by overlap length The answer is 1.8 angstrom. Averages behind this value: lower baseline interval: 8.48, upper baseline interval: 8.3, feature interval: 8.18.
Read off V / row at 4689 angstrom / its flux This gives 7.79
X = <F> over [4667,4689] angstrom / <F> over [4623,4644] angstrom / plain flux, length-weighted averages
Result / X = 0.9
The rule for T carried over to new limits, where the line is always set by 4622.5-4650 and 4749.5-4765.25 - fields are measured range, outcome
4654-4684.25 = 1.44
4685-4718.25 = 1.64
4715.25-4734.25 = 0.25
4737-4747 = 0.74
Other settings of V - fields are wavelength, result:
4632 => 8.755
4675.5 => 7.797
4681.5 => 8.016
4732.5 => 8.558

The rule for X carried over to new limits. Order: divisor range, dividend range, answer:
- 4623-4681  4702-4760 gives 1.01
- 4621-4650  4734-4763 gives 1.00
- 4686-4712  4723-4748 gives 1.02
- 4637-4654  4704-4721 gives 1.01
